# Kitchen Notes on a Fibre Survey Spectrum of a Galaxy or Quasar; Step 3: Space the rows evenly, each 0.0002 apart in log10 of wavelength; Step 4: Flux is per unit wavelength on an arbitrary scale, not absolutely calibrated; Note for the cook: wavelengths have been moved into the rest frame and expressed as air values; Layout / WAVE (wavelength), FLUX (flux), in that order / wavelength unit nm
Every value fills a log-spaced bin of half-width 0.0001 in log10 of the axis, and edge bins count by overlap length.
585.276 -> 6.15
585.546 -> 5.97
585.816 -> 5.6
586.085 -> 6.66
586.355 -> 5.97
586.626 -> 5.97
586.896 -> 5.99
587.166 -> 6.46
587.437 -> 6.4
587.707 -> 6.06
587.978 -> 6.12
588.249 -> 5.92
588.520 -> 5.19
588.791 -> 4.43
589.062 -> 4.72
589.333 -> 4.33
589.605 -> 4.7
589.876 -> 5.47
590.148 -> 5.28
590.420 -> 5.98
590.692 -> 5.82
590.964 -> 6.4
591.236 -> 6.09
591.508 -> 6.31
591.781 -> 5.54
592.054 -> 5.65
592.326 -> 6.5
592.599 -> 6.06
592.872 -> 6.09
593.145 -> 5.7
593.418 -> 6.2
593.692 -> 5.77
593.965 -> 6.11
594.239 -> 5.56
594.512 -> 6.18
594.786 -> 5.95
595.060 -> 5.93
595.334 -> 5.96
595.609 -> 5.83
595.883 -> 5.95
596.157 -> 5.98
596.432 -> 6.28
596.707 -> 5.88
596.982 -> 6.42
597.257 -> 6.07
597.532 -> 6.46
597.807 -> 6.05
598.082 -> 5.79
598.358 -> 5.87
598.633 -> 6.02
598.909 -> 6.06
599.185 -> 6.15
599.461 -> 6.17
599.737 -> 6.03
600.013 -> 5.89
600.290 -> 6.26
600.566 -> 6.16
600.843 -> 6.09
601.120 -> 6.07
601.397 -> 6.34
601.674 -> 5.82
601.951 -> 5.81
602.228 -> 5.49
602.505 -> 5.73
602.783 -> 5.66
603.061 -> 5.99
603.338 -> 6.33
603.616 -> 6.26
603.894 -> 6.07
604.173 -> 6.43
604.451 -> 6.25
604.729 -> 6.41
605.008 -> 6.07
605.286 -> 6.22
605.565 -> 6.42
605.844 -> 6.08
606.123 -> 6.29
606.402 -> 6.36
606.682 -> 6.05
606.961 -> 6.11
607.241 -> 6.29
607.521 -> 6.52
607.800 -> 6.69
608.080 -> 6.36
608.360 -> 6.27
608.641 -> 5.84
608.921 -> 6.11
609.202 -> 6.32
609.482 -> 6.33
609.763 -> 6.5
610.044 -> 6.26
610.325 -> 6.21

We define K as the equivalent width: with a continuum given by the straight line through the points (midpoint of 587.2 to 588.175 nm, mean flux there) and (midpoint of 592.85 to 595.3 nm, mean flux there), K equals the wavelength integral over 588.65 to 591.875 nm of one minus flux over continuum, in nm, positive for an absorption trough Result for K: 0.35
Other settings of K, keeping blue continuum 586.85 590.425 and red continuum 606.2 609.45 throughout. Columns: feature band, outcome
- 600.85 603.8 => 0.04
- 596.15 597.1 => -0.06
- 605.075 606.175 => -0.01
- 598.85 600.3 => -0.04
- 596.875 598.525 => -0.07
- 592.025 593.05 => -0.09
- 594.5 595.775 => -0.05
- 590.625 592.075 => -0.11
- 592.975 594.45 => -0.05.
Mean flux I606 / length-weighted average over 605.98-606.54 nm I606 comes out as 6.33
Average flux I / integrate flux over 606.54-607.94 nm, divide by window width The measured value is 6.33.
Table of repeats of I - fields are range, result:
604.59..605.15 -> 6.24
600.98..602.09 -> 6.01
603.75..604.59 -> 6.25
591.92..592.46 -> 6.08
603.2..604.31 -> 6.27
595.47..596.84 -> 5.98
